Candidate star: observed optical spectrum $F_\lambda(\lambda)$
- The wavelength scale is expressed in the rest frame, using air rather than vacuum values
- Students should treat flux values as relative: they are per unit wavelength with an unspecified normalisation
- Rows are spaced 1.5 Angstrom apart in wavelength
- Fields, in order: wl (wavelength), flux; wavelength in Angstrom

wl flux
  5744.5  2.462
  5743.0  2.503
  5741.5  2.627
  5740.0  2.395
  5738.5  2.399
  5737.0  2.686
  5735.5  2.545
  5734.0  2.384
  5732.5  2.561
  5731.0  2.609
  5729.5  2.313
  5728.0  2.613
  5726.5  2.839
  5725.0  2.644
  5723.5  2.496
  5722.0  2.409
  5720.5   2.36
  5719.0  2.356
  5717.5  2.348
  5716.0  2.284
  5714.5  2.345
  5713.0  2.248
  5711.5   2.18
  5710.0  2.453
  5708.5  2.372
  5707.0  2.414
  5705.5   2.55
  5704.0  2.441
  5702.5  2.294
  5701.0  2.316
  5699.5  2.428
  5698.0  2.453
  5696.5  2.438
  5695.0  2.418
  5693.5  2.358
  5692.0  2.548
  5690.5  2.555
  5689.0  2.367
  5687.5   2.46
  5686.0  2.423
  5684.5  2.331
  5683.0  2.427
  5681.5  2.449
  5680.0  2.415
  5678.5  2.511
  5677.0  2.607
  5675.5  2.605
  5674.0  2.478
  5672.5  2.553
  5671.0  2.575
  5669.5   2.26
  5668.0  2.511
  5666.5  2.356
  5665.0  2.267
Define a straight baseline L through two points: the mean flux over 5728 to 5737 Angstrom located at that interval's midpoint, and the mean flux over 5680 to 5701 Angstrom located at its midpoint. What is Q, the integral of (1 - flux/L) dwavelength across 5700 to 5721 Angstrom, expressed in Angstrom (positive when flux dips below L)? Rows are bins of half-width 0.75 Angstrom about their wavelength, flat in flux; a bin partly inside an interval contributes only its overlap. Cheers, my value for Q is 0.96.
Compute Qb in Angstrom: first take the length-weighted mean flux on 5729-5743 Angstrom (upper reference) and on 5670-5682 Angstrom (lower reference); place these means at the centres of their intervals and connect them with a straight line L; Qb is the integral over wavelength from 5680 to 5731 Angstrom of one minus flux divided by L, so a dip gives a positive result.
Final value 1.8 Angstrom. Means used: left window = 2.52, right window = 2.51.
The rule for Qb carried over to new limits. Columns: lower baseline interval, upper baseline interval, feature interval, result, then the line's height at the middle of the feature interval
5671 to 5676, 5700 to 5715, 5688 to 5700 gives -0.1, 2.44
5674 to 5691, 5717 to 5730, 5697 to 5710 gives 0.4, 2.48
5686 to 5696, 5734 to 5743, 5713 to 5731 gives 0.3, 2.49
